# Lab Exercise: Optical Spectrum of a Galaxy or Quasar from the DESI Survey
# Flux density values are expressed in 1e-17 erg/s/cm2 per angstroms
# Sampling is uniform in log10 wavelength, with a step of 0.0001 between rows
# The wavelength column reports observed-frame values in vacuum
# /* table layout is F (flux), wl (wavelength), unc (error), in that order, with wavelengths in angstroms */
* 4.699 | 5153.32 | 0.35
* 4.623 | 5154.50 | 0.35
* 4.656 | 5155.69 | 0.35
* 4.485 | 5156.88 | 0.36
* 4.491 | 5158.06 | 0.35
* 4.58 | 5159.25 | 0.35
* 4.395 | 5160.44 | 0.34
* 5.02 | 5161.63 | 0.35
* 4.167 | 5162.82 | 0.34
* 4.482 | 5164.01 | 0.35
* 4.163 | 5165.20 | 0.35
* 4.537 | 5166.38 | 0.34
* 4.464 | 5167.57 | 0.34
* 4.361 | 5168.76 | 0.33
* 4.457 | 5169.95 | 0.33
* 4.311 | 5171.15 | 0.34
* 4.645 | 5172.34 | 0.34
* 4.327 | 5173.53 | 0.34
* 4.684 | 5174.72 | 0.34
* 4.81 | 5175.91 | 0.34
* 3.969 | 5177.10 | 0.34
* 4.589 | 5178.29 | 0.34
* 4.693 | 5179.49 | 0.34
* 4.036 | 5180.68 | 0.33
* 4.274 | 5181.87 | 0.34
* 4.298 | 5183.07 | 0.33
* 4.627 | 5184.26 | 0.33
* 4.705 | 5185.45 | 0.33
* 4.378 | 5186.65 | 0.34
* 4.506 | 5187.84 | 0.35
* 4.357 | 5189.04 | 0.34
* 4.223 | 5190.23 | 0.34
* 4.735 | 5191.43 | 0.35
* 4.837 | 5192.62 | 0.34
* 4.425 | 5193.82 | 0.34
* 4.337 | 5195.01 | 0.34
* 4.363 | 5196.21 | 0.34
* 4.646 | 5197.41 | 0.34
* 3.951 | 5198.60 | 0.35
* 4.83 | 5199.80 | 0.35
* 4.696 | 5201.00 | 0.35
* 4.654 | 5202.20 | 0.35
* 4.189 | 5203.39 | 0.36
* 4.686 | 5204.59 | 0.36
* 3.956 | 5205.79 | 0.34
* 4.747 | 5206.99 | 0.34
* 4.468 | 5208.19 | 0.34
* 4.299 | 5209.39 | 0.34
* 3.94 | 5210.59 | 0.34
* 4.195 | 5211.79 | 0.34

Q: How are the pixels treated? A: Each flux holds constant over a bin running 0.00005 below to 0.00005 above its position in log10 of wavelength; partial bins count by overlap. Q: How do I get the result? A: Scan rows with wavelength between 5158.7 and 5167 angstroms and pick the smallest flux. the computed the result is 4.163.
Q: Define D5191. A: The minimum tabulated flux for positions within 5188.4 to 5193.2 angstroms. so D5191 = 4.223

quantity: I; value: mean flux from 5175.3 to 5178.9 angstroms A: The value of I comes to 4.46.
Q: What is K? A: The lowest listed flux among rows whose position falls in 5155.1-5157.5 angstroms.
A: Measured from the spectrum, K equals 4.485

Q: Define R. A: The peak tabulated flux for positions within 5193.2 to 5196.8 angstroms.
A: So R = 4.425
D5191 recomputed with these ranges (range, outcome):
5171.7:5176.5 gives 4.327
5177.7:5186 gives 4.036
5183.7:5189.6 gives 4.357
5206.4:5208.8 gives 4.468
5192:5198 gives 4.337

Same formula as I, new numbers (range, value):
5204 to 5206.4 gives 4.32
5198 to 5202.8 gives 4.54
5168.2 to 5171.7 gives 4.37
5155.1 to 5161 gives 4.52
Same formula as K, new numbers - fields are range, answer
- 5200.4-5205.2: 4.189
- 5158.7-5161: 4.395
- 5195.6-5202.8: 3.951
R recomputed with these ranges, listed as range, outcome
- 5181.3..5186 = 4.705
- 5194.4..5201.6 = 4.83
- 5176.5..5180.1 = 4.693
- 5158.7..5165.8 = 5.02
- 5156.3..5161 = 4.58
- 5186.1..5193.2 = 4.837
